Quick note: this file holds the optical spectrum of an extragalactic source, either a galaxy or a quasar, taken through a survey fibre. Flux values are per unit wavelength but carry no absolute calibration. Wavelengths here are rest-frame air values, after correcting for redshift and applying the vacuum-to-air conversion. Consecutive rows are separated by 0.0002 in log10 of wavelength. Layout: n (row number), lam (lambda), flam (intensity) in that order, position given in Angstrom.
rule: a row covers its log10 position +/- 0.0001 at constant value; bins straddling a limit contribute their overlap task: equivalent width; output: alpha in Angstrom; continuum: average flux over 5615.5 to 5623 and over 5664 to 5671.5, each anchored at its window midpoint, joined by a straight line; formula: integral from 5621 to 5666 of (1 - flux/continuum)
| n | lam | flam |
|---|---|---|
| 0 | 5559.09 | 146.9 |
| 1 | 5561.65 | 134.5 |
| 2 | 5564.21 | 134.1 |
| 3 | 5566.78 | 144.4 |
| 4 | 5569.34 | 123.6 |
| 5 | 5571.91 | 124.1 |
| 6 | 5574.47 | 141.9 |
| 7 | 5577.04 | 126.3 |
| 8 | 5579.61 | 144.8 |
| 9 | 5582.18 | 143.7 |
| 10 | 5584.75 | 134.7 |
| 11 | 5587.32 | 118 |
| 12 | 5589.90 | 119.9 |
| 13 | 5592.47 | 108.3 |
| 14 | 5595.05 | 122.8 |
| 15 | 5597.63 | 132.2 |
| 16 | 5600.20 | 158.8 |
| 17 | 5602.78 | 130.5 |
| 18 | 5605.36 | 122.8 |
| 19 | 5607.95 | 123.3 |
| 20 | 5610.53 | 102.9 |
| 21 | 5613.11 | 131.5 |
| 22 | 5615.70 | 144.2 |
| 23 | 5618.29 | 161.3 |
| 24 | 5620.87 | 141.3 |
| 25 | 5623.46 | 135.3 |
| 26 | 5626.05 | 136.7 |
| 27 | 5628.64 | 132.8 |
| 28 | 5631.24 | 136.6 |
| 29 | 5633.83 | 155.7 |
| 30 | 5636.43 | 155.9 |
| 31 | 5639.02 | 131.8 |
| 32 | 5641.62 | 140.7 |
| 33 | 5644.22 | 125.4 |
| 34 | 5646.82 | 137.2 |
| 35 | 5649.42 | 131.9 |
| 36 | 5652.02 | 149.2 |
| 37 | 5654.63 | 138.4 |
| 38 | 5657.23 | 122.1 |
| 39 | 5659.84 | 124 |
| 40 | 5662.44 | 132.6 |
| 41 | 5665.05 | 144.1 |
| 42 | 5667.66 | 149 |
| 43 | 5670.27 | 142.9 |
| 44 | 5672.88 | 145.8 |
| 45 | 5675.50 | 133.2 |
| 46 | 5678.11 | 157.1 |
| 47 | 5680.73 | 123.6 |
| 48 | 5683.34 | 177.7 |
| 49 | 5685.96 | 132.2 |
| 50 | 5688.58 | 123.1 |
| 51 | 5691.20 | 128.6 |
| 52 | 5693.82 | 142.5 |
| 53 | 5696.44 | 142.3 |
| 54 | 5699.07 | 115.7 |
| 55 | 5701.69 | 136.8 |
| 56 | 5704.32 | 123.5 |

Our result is 2.96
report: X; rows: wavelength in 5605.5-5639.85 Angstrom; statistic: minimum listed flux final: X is 102.9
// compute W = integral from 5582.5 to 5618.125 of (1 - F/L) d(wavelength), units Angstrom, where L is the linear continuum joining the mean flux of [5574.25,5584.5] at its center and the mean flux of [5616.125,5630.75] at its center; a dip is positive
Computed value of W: 2.9 Angstrom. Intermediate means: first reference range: 138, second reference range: 141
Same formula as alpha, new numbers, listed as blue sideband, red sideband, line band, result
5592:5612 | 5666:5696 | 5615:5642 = -2.44 Angstrom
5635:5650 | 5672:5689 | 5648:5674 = 0.39 Angstrom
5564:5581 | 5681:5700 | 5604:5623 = 0.37 Angstrom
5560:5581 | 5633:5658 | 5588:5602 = 0.81 Angstrom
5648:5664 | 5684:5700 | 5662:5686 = -2.12 Angstrom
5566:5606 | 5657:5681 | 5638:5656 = 0.04 Angstrom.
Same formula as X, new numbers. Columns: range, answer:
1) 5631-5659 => 122.1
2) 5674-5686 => 123.6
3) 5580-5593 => 108.3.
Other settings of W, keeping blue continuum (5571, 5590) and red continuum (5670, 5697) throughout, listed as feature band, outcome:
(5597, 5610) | 0.2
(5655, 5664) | 0.7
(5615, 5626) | -0.7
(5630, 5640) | -0.6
